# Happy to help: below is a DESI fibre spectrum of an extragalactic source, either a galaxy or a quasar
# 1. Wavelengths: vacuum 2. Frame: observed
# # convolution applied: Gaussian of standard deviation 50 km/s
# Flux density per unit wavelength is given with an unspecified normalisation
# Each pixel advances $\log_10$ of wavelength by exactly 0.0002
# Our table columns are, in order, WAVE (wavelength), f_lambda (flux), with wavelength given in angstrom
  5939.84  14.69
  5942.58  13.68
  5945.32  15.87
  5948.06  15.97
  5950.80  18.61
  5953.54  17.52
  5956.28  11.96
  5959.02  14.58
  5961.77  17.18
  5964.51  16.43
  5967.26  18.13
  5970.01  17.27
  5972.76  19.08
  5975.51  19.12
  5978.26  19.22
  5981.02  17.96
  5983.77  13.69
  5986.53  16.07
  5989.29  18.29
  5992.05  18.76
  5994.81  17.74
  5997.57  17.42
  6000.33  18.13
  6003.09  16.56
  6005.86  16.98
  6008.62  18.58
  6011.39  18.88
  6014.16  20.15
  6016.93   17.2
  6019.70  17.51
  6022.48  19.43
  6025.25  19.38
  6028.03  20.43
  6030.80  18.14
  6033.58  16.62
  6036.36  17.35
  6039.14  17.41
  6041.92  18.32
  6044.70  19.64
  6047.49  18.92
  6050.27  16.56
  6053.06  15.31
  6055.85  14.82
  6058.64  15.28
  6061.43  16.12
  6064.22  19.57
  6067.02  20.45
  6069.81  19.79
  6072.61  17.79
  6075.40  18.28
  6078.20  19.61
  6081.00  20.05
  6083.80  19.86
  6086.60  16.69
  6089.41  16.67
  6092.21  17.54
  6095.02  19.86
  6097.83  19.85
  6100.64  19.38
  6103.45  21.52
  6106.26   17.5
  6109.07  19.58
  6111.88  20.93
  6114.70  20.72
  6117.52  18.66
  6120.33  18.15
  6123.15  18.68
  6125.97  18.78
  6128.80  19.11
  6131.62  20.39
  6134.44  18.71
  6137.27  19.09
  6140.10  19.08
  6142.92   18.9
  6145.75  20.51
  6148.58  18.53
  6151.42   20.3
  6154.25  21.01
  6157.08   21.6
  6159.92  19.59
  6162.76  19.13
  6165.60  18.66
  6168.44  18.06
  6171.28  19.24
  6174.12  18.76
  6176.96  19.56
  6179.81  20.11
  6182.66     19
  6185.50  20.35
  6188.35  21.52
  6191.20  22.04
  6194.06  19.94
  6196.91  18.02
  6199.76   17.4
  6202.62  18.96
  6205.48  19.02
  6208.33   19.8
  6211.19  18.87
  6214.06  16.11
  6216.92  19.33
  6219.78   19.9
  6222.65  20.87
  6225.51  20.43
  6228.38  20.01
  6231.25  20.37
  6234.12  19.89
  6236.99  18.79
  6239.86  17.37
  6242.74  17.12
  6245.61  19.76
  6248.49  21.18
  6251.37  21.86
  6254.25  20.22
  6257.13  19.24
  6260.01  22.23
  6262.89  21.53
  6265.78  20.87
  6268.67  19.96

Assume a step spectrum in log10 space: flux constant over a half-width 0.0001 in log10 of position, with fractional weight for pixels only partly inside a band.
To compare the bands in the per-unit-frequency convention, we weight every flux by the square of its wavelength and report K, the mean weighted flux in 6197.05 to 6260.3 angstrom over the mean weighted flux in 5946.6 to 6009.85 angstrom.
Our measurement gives 1.23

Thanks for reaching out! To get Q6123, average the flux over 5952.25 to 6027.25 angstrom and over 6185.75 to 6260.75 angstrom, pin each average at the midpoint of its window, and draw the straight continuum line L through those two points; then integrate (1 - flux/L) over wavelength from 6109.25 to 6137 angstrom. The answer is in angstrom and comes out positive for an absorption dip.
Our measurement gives -0.9 angstrom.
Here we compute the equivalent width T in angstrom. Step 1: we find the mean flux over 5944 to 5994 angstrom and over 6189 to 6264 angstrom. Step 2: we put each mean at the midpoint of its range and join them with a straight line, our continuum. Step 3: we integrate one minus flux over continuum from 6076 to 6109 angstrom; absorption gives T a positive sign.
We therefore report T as -1.3 angstrom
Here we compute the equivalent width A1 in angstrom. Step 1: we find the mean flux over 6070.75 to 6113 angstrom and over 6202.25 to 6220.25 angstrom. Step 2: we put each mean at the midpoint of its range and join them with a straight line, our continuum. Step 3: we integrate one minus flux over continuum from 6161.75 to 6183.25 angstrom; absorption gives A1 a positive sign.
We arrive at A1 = -0.2 angstrom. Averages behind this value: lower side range 19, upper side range 18.8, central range 19.1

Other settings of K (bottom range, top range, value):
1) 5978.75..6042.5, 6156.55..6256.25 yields 1.16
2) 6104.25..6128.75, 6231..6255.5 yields 1.06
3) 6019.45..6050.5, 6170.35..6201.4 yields 1.12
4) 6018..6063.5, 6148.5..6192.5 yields 1.18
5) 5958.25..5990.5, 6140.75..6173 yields 1.20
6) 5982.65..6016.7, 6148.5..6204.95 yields 1.18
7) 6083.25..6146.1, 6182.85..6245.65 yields 1.05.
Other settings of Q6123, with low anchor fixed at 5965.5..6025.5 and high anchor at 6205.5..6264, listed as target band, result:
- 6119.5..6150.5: -0.23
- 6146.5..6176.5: -0.53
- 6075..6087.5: -0.31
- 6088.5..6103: -0.18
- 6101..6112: -0.55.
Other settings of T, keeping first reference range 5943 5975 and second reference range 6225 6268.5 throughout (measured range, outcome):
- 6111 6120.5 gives -0.7 angstrom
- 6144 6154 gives -0.5 angstrom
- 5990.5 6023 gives -1.7 angstrom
